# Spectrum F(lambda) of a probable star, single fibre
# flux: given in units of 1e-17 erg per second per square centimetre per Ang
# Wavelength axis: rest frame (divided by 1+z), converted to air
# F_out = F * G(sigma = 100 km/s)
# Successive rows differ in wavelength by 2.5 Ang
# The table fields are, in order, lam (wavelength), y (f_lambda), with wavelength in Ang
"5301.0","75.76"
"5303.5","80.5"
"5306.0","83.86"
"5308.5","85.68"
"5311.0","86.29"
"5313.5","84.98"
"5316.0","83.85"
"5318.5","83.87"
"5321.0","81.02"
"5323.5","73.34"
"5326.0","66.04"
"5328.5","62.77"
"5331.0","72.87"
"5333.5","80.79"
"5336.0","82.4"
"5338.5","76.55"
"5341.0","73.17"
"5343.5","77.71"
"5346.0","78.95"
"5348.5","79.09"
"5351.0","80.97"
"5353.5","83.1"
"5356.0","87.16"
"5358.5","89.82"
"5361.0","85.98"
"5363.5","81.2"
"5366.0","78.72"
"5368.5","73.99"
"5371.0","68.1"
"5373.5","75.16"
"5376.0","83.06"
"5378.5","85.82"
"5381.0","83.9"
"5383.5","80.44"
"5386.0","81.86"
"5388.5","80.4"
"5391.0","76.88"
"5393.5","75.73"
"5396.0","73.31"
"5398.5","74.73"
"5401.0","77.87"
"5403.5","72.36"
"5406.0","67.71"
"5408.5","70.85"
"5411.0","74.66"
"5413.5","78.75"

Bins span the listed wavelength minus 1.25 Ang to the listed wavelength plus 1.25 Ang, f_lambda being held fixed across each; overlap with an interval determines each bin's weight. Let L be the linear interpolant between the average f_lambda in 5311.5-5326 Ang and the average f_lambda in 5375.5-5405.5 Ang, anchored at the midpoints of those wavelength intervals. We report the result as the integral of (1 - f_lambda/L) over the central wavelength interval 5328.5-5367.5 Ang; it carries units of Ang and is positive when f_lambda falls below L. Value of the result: -0.19 Ang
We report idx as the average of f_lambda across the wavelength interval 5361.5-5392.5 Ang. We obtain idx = 79.3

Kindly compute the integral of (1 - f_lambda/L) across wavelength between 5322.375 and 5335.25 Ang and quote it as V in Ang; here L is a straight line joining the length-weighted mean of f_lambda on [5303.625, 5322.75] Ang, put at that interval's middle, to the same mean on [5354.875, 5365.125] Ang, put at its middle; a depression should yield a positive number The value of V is 2.0 Ang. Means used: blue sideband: 83.7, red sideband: 85.8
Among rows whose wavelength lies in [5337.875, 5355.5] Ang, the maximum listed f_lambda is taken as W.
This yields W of 83.1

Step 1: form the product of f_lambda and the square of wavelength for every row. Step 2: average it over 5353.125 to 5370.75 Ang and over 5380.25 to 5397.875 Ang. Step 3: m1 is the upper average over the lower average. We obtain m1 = 0.97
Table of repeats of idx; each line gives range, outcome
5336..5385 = 80.2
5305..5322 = 84.3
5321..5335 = 72.2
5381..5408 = 76.3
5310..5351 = 77.8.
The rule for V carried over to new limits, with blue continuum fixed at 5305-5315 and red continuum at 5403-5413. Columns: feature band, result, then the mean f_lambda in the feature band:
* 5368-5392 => -1.1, 79.1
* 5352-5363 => -1.0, 86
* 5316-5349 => 2.4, 76.3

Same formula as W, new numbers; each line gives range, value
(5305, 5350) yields 86.29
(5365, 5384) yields 85.82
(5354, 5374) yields 89.82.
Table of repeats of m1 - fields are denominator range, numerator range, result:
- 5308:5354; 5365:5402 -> 1.01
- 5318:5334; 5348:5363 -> 1.16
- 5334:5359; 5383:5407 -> 0.96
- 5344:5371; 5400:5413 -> 0.92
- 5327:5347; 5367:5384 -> 1.06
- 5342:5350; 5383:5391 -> 1.04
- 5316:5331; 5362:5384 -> 1.08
